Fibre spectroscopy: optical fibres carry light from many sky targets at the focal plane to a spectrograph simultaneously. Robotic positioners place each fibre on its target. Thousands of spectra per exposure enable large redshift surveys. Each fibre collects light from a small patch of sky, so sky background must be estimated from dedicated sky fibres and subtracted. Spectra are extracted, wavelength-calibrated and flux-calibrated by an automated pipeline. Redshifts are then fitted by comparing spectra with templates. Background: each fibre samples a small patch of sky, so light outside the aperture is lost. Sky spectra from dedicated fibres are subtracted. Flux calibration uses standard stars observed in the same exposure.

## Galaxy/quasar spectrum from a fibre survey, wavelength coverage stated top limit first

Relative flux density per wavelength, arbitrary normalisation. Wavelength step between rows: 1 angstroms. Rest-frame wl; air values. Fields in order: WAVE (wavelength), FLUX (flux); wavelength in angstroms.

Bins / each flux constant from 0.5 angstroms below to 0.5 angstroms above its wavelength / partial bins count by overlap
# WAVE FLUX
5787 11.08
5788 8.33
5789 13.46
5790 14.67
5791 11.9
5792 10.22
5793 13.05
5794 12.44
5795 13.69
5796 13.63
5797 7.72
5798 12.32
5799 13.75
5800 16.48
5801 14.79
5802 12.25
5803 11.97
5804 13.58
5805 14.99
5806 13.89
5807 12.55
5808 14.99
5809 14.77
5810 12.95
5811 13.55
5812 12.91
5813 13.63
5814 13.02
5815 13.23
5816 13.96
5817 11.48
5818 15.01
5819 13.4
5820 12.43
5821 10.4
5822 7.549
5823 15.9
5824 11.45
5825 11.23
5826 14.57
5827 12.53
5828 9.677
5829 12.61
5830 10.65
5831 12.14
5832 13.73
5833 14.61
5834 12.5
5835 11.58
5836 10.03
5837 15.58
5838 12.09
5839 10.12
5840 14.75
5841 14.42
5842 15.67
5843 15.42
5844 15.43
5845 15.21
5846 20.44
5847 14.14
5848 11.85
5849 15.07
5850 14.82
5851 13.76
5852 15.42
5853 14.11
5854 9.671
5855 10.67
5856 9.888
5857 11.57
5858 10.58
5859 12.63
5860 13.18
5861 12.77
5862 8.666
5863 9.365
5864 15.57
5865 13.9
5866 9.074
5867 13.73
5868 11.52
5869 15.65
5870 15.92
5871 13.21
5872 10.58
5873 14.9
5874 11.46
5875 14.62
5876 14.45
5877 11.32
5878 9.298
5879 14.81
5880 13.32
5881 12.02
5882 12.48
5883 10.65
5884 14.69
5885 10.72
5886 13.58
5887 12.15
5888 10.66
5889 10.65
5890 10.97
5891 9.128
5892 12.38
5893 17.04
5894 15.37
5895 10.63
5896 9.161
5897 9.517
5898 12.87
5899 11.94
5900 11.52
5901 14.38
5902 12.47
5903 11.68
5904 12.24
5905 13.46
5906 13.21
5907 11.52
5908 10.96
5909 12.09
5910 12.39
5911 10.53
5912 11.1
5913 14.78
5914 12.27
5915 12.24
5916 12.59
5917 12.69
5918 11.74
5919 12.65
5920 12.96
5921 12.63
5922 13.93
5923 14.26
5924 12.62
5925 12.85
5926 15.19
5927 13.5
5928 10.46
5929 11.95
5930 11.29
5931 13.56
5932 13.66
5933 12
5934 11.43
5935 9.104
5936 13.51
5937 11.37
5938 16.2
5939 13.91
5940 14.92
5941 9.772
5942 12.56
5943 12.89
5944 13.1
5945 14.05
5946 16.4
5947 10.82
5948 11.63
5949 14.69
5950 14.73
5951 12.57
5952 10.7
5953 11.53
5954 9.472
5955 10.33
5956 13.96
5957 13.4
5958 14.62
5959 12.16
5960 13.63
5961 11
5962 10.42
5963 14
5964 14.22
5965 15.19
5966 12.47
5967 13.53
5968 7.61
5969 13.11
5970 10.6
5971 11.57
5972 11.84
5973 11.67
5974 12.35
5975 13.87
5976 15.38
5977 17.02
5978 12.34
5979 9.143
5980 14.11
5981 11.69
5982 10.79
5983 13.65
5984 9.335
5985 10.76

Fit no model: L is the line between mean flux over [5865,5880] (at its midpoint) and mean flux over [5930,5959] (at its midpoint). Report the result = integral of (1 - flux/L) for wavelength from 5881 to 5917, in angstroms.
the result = 2.1 angstroms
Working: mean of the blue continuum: 12.9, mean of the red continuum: 12.7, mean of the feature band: 12.1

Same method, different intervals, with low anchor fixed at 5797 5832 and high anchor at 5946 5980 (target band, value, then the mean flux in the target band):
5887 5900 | 1.0 angstroms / 11.7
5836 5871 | -1.3 angstroms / 13.3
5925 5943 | 0.0 angstroms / 12.6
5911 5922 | 0.1 angstroms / 12.5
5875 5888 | 0.3 angstroms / 12.5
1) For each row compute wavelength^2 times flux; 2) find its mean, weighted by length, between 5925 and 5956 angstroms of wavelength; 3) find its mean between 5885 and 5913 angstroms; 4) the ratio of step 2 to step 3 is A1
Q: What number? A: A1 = 1.1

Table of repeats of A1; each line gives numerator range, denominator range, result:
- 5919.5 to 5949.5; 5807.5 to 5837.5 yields 1.05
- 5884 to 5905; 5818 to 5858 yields 0.95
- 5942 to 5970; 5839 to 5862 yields 0.97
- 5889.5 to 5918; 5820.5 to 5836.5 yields 1.05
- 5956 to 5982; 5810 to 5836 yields 1.06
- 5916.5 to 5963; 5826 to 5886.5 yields 1.01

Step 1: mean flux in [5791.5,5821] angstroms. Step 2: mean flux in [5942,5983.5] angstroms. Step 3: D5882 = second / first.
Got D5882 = 0.96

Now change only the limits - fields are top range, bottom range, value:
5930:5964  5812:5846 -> 0.97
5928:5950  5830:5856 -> 0.94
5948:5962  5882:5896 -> 1.03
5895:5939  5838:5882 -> 0.94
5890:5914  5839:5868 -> 0.92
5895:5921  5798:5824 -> 0.91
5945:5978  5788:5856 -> 0.97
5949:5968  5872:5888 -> 1.00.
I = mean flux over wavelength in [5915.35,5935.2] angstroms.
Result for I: 12.6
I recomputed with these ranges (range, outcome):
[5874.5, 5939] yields 12.4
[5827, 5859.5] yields 13.1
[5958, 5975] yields 12.3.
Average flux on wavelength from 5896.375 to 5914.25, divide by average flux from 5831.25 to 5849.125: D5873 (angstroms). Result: 0.9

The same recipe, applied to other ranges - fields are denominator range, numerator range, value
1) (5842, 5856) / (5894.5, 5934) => 0.87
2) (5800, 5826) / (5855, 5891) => 0.93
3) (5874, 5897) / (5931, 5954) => 1.04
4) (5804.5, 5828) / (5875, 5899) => 0.93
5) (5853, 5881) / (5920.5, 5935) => 1.03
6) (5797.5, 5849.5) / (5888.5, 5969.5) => 0.94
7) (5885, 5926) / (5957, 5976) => 1.02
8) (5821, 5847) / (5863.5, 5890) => 0.96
